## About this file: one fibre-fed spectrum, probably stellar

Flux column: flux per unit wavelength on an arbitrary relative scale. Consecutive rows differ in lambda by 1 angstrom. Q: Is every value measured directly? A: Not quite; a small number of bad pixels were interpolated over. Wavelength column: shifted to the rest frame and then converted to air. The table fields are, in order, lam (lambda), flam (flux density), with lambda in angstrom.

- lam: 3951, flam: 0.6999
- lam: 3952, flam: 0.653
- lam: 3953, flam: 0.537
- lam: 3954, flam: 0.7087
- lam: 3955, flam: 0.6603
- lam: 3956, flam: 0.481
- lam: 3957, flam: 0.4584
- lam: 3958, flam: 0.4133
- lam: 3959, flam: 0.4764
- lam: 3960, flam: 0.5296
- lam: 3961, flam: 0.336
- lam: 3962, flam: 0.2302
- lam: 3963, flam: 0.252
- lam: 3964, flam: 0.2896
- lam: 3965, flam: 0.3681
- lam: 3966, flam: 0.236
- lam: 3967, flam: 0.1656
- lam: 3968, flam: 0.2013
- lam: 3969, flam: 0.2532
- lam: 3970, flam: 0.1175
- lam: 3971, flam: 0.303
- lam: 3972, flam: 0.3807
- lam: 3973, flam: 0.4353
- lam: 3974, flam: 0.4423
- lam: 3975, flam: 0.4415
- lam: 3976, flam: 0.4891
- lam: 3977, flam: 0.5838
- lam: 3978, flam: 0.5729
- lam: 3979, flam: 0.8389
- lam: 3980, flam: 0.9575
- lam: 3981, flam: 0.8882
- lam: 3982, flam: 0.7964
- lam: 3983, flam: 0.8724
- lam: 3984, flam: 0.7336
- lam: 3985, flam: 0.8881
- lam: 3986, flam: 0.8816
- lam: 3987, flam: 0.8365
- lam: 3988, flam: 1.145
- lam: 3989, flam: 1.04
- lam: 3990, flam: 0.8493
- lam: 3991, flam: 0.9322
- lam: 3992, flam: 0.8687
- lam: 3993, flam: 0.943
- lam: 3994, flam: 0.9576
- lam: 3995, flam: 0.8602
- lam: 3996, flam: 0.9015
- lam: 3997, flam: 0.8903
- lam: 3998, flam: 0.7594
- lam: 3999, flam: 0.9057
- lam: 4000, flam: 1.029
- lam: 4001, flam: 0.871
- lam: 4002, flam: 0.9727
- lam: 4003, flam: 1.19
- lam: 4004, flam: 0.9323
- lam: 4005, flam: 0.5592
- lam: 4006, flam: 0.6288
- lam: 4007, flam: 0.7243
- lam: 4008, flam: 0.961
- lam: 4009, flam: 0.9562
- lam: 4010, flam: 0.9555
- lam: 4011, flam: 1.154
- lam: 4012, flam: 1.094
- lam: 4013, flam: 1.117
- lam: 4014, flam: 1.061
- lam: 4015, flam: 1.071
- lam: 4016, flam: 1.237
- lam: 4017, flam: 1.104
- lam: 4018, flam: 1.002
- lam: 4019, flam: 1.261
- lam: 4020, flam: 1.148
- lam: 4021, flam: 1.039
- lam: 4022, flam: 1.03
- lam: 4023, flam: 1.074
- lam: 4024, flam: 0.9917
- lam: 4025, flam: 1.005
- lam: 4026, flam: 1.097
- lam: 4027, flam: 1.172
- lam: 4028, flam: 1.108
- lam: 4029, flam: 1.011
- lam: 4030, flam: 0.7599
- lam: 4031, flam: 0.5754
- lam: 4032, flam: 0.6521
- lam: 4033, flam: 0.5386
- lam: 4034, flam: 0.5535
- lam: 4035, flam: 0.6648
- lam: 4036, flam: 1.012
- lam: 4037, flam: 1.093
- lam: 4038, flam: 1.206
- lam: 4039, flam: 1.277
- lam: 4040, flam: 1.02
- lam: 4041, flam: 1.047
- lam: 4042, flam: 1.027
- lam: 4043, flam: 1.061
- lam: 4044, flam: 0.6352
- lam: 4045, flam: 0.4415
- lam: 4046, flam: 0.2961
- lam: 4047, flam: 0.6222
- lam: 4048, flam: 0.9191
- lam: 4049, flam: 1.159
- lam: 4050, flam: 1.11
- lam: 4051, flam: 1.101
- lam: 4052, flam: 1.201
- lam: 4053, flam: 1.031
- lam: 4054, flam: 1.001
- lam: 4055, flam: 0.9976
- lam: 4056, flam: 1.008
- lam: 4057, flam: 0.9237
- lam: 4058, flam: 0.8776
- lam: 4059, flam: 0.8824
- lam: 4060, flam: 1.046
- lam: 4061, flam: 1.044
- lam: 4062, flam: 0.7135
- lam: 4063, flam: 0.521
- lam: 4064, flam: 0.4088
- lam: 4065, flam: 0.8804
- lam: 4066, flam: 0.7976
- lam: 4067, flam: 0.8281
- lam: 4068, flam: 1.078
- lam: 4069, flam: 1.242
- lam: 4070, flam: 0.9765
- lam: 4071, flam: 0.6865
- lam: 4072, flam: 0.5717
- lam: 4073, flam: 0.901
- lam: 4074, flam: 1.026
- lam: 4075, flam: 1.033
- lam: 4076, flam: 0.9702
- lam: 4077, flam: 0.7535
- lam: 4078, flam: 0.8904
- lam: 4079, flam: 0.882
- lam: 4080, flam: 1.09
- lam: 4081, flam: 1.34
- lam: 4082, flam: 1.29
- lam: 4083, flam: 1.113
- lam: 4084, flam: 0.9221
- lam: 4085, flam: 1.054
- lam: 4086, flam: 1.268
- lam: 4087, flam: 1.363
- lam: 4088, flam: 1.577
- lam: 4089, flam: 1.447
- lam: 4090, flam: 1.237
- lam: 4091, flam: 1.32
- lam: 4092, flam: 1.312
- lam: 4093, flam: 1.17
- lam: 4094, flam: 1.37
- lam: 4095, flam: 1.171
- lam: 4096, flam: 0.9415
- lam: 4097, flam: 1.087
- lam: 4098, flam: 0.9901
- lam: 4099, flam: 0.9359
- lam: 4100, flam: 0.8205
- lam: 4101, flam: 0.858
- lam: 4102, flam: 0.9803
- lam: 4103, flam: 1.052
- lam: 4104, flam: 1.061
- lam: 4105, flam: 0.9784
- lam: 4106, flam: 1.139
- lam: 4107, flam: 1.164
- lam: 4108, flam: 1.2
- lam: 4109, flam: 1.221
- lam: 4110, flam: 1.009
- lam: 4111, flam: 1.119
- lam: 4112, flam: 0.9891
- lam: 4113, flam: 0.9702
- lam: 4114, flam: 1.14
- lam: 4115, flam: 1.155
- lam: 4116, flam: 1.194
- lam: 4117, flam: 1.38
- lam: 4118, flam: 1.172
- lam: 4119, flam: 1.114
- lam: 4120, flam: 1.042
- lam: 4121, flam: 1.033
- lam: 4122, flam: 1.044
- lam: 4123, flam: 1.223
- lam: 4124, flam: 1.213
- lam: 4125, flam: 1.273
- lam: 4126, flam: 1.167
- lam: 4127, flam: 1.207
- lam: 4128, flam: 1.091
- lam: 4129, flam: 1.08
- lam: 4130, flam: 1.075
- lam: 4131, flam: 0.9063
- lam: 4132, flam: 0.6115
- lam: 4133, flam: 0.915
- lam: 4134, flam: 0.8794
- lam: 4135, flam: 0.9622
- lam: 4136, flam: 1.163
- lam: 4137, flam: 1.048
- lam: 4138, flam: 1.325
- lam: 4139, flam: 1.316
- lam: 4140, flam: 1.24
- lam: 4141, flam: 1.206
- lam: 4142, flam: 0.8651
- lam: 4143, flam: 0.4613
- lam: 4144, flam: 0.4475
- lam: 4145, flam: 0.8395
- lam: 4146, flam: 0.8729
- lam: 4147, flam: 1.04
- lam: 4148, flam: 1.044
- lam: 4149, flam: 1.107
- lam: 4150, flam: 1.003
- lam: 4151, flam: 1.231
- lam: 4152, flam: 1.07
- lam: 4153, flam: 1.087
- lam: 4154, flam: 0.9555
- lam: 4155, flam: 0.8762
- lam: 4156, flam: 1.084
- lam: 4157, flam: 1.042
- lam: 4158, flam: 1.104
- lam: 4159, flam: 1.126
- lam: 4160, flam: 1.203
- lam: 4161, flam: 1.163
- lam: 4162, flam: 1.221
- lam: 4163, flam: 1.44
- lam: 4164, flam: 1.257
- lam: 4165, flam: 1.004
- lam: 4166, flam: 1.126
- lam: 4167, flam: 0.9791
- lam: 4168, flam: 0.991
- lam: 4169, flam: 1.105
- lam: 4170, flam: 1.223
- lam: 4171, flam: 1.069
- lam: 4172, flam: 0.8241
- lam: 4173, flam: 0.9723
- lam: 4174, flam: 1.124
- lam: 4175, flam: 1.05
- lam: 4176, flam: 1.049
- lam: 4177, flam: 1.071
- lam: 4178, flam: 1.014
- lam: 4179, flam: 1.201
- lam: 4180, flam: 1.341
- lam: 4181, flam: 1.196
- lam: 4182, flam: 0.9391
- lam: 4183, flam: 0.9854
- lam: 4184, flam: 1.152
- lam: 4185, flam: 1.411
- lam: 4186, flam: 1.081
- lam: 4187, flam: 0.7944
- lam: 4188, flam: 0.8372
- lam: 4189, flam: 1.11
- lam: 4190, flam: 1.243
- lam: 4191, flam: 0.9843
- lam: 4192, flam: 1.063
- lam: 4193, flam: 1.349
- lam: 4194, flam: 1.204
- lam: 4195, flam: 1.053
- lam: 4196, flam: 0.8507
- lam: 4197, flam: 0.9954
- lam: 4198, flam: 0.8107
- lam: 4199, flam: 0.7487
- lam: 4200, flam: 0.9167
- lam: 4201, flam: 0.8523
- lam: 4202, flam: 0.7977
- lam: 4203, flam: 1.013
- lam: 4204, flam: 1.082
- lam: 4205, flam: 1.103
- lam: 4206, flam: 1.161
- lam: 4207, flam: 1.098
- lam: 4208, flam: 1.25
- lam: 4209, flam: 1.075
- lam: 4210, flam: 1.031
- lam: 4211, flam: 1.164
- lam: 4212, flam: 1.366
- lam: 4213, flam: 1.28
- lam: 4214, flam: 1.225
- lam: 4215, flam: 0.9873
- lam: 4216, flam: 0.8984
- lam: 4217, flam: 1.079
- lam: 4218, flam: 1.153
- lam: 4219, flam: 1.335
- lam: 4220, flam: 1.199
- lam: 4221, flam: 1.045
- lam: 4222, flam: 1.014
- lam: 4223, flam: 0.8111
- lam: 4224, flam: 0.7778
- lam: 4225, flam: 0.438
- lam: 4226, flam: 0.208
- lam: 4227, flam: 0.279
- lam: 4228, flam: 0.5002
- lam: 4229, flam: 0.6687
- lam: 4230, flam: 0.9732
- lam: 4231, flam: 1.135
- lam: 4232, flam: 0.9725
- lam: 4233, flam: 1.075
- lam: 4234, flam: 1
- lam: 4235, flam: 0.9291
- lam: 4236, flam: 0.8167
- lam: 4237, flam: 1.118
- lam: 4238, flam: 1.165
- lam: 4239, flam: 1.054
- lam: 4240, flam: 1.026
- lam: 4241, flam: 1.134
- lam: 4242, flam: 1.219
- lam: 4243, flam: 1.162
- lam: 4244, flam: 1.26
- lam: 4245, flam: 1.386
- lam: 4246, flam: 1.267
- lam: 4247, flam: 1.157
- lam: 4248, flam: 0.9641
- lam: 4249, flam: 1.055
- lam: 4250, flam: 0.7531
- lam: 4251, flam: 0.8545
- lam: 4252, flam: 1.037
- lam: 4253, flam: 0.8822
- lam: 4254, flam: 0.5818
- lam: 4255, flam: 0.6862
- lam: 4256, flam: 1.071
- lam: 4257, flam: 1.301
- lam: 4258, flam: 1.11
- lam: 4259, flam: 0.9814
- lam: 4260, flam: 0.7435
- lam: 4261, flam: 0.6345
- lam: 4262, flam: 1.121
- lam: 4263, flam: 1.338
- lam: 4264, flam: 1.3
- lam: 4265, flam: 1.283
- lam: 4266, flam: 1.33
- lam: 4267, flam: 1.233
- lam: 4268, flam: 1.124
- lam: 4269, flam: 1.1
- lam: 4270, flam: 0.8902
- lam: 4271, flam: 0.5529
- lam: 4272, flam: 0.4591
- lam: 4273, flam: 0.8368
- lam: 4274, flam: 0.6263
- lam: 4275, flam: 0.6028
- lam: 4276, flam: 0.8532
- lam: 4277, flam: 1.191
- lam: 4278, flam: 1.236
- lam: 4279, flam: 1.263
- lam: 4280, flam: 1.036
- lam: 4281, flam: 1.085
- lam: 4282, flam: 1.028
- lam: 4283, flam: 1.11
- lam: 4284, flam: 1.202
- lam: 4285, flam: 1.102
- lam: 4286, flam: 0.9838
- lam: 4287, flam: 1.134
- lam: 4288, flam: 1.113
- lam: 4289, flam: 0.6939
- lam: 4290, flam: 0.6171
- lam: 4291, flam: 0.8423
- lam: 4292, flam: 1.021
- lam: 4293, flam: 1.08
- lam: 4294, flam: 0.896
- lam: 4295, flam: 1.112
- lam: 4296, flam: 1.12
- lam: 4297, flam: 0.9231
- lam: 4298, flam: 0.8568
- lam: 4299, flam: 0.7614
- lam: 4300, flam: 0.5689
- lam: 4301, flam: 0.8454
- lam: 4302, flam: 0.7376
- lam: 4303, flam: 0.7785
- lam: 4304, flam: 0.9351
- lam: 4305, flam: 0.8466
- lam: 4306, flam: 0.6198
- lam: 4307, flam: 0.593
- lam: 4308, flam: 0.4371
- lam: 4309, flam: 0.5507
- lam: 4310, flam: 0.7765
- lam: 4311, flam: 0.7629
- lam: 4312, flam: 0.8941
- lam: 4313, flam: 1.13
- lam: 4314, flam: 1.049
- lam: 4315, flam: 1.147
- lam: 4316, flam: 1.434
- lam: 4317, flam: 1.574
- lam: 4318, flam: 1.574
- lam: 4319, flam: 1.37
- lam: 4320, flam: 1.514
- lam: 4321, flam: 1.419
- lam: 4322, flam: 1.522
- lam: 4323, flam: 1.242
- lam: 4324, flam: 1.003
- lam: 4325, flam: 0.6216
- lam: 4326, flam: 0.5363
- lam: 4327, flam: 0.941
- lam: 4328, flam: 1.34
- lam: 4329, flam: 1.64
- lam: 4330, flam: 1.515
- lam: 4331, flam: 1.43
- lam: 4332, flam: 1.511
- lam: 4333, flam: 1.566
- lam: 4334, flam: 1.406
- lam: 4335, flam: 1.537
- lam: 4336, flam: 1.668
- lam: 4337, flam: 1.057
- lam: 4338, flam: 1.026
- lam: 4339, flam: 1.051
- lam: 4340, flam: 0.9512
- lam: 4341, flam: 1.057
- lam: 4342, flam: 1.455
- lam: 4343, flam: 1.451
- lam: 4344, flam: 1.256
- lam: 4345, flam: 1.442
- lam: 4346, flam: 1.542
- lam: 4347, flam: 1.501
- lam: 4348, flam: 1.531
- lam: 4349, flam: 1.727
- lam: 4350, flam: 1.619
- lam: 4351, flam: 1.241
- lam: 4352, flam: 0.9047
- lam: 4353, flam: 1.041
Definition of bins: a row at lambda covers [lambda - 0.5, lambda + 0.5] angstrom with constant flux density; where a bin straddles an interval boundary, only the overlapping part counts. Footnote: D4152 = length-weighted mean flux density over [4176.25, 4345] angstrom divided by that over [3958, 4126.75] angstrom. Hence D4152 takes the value 1.13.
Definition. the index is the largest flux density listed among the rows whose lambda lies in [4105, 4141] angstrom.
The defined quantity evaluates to 1.38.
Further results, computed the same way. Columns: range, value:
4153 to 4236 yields 1.44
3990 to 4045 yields 1.277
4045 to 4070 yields 1.242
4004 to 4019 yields 1.261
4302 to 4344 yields 1.668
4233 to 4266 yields 1.386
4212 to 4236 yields 1.366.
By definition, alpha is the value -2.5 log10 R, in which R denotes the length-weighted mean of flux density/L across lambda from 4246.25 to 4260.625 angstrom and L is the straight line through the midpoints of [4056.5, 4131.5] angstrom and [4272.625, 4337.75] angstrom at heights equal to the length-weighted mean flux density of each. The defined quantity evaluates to 0.12 mag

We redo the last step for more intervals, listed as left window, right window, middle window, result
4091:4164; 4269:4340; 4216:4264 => 0.08 mag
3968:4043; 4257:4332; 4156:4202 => -0.12 mag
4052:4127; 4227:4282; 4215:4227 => 0.14 mag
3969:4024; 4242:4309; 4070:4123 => -0.21 mag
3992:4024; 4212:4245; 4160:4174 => -0.14 mag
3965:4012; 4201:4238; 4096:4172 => -0.19 mag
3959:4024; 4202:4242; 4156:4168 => -0.22 mag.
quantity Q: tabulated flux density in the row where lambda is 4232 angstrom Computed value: 0.9725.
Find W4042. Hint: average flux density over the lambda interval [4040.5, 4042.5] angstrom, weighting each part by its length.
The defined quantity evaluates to 1.04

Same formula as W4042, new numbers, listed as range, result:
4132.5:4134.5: 0.897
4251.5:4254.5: 0.834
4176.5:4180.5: 1.16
